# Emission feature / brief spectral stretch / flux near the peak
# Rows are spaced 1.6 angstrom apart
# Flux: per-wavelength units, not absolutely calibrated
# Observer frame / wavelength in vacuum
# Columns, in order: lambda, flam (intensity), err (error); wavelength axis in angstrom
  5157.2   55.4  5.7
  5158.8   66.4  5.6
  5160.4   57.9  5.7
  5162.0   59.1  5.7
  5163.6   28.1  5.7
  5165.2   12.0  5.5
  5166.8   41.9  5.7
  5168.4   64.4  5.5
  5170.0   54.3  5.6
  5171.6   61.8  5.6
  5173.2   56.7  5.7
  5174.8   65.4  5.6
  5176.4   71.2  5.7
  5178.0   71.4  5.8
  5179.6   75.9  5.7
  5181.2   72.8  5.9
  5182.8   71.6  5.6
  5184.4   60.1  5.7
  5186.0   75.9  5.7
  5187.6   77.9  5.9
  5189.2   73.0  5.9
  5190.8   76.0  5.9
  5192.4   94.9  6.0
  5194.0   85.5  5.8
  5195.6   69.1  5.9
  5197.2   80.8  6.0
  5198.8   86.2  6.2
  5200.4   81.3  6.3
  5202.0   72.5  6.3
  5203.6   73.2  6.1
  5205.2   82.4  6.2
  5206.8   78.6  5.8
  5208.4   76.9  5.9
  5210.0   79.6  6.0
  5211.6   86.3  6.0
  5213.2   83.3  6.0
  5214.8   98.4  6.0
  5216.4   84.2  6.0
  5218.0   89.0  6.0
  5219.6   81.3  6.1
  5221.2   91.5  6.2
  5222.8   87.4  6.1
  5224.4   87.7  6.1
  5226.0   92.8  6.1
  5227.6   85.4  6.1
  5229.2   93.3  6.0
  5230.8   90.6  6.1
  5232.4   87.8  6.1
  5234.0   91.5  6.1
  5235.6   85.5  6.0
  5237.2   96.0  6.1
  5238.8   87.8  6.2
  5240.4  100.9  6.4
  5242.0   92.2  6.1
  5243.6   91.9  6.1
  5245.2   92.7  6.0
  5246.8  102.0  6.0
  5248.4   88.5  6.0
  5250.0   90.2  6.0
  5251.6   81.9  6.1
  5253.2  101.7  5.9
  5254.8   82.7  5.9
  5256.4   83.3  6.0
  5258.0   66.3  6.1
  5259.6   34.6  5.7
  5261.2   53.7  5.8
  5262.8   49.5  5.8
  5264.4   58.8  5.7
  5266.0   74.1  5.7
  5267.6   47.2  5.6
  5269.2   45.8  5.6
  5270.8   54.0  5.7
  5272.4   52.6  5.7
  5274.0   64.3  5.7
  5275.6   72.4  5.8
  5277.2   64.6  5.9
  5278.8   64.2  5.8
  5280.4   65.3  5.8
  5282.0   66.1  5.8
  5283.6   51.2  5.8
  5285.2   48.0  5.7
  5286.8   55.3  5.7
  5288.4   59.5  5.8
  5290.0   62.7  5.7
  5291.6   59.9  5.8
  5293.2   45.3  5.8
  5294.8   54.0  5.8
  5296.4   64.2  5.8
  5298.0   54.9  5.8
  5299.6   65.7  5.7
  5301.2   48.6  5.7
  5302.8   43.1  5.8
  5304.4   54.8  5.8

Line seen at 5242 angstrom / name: C IV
